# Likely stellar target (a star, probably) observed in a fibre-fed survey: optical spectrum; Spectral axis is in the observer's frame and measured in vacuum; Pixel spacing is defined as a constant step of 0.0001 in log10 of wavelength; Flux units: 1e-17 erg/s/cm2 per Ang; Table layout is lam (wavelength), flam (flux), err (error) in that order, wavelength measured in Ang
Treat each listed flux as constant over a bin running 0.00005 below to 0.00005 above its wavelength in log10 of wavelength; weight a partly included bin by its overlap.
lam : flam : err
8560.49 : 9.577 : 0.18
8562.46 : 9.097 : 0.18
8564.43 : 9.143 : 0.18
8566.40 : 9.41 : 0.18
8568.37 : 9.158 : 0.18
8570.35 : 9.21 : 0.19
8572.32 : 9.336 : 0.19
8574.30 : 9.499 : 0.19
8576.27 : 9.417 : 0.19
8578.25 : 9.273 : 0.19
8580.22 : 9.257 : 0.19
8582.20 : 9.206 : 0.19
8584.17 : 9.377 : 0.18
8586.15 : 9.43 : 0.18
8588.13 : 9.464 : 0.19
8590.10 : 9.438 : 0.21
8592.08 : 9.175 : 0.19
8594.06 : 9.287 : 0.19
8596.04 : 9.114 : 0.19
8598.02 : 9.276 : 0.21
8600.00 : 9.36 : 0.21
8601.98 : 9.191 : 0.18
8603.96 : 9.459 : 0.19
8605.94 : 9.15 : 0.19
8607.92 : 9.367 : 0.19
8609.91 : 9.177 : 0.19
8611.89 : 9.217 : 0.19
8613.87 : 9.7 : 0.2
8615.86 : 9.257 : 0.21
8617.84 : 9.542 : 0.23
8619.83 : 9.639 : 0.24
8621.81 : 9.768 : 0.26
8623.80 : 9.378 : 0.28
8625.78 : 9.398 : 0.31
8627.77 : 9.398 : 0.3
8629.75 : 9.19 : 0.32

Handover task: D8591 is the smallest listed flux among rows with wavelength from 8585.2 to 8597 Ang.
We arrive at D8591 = 9.114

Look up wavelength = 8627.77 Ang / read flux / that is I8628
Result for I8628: 9.398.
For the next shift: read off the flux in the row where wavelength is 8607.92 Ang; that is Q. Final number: 9.367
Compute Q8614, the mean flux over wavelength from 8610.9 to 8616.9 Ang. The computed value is 9.4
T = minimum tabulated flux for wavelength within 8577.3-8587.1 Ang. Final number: 9.206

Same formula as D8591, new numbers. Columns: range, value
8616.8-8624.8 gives 9.378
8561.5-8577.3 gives 9.097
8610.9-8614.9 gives 9.217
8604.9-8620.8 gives 9.15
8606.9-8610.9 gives 9.177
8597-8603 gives 9.191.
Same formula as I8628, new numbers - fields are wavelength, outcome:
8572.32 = 9.336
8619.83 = 9.639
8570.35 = 9.21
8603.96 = 9.459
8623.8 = 9.378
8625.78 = 9.398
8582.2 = 9.206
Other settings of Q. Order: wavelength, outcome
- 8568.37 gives 9.158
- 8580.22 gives 9.257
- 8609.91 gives 9.177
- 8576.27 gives 9.417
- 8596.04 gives 9.114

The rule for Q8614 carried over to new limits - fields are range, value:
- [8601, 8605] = 9.33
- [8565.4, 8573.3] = 9.28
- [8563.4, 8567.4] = 9.29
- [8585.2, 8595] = 9.36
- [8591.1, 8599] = 9.21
